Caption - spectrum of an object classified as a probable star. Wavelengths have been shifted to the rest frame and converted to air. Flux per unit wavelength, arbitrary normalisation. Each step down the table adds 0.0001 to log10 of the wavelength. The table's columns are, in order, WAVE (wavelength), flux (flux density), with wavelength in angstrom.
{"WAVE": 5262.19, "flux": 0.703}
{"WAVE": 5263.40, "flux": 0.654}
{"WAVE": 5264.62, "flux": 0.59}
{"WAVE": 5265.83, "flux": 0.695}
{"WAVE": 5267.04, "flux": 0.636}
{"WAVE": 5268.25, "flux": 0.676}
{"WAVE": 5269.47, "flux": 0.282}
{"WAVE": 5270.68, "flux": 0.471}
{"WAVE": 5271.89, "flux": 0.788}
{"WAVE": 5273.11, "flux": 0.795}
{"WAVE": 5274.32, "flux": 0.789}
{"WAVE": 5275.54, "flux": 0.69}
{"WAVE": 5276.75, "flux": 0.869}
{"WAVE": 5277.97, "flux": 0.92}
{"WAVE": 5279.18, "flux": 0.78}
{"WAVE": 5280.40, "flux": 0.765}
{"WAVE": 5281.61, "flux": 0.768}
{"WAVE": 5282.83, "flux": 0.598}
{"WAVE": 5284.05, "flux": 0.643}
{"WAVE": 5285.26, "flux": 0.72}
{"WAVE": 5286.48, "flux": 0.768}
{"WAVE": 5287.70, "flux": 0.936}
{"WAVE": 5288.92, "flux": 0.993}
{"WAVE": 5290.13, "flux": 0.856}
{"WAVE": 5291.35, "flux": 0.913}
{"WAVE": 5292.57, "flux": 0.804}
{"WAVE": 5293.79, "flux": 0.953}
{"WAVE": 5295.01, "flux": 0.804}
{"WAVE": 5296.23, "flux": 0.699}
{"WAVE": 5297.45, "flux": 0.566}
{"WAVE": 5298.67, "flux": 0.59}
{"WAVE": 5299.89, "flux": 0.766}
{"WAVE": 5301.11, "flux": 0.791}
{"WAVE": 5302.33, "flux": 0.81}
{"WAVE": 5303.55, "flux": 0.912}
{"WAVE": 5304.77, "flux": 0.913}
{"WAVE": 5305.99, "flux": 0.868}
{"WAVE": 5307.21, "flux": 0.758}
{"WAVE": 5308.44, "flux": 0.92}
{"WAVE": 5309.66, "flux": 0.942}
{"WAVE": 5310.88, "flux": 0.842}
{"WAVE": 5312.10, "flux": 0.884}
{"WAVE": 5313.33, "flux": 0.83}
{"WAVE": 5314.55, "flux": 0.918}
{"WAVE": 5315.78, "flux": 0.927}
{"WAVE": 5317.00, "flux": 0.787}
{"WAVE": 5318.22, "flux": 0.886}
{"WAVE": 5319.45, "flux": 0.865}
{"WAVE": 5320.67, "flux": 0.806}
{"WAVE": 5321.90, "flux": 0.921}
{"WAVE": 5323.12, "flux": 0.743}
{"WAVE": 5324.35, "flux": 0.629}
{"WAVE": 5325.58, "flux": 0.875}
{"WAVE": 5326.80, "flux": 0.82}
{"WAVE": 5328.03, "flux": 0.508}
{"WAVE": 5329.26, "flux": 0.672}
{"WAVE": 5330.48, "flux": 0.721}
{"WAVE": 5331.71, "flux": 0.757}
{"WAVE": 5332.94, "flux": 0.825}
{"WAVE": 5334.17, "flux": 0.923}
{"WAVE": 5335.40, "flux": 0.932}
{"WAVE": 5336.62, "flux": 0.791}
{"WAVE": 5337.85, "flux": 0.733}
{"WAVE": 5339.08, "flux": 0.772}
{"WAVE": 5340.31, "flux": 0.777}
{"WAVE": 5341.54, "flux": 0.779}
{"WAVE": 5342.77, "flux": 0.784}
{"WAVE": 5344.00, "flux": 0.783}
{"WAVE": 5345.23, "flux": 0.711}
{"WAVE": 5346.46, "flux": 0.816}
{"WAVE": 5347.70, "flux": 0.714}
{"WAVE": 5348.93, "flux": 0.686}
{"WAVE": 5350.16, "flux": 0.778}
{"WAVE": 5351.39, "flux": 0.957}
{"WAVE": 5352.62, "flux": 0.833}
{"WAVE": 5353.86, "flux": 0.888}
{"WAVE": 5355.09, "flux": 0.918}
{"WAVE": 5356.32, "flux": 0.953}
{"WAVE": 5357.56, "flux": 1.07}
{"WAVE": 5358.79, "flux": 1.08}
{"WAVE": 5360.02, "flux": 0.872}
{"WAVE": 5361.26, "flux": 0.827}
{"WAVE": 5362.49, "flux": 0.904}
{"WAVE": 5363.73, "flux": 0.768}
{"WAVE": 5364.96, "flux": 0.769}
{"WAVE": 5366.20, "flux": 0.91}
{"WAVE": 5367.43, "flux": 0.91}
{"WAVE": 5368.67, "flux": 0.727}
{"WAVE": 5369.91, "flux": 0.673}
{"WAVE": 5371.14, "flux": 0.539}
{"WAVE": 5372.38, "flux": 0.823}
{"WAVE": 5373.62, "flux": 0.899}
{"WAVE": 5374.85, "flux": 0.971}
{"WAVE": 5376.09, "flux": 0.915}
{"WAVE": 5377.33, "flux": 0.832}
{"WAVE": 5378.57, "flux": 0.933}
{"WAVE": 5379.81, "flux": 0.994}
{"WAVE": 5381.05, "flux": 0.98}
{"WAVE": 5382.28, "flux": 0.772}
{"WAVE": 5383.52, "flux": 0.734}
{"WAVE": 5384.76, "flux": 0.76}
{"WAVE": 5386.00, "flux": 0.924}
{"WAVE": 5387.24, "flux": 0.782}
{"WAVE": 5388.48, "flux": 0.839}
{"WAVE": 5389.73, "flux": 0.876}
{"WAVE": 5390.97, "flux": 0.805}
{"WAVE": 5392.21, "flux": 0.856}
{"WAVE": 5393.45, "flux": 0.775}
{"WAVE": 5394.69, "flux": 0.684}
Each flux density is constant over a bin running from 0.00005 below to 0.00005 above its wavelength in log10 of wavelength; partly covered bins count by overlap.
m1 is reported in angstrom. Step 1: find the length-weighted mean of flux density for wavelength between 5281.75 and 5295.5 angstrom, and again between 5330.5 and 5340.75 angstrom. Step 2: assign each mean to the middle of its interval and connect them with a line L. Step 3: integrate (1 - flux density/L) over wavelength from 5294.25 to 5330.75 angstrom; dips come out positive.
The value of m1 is 0.5 angstrom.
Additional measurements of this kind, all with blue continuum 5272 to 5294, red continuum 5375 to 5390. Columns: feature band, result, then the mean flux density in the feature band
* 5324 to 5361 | 1.2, 0.813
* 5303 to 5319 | -1.0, 0.876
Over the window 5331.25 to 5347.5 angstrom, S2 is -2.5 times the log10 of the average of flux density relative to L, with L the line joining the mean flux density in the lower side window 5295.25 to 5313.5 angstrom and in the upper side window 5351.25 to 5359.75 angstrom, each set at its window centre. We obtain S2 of 0.14 mag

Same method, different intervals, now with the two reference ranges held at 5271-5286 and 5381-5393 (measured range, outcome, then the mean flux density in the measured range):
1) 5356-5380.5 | -0.07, 0.867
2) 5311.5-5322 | -0.11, 0.866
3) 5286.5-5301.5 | -0.06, 0.804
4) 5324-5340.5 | 0.03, 0.769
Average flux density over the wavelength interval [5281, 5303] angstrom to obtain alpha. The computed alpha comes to 0.777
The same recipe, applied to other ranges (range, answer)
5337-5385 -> 0.835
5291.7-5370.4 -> 0.819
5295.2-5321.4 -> 0.823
